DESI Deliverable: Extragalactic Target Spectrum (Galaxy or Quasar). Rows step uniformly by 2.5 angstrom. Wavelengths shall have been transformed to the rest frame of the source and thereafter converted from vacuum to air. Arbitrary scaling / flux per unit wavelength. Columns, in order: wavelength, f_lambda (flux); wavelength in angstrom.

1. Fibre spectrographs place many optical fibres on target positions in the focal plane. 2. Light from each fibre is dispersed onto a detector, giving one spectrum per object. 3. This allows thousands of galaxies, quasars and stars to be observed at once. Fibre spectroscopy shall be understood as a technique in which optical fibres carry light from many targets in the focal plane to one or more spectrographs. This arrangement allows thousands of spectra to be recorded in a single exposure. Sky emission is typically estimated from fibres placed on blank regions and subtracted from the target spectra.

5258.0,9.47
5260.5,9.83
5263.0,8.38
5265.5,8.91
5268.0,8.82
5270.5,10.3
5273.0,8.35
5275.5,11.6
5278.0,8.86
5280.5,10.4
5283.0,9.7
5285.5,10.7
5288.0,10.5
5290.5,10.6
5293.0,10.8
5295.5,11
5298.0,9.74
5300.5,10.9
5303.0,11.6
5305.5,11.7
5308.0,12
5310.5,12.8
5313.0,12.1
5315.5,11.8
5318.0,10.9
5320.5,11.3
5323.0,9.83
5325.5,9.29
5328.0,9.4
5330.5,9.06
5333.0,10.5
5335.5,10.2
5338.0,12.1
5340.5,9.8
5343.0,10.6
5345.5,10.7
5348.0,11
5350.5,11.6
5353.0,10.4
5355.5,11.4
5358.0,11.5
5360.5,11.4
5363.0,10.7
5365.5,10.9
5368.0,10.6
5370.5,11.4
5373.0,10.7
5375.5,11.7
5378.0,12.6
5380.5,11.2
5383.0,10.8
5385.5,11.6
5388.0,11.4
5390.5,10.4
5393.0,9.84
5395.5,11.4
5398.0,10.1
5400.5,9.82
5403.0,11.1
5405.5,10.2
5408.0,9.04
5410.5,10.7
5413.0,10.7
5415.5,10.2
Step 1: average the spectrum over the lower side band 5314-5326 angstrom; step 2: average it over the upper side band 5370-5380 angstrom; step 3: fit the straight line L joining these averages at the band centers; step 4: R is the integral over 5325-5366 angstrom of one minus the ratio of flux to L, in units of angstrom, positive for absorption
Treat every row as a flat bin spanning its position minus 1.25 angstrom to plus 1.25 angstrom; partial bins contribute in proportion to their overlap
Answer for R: 1.83 angstrom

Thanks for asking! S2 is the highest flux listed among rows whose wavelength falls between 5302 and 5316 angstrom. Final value 12.8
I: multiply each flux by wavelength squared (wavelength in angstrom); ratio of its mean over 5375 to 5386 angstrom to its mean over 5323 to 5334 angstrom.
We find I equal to 1.2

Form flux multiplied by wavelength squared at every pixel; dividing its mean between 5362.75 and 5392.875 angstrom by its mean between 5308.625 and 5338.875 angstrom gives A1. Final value 1.05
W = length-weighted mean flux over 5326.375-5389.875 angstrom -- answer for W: 10.9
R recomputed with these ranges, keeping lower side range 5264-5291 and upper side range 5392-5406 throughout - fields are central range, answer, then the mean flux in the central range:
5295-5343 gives -3.76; 10.8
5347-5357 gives -0.89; 11.1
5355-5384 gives -2.68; 11.2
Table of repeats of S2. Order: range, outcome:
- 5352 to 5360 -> 11.5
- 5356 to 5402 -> 12.6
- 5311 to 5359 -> 12.1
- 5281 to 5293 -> 10.8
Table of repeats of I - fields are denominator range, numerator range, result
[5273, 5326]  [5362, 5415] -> 1.03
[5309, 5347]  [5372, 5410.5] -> 1.03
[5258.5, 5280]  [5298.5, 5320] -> 1.25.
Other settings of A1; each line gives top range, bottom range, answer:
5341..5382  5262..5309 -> 1.12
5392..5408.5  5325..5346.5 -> 1.03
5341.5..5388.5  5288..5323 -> 1.01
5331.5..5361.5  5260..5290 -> 1.15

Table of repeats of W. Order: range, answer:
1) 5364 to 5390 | 11.3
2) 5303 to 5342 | 10.9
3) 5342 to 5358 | 11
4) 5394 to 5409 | 10.3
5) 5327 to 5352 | 10.5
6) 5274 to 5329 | 10.8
